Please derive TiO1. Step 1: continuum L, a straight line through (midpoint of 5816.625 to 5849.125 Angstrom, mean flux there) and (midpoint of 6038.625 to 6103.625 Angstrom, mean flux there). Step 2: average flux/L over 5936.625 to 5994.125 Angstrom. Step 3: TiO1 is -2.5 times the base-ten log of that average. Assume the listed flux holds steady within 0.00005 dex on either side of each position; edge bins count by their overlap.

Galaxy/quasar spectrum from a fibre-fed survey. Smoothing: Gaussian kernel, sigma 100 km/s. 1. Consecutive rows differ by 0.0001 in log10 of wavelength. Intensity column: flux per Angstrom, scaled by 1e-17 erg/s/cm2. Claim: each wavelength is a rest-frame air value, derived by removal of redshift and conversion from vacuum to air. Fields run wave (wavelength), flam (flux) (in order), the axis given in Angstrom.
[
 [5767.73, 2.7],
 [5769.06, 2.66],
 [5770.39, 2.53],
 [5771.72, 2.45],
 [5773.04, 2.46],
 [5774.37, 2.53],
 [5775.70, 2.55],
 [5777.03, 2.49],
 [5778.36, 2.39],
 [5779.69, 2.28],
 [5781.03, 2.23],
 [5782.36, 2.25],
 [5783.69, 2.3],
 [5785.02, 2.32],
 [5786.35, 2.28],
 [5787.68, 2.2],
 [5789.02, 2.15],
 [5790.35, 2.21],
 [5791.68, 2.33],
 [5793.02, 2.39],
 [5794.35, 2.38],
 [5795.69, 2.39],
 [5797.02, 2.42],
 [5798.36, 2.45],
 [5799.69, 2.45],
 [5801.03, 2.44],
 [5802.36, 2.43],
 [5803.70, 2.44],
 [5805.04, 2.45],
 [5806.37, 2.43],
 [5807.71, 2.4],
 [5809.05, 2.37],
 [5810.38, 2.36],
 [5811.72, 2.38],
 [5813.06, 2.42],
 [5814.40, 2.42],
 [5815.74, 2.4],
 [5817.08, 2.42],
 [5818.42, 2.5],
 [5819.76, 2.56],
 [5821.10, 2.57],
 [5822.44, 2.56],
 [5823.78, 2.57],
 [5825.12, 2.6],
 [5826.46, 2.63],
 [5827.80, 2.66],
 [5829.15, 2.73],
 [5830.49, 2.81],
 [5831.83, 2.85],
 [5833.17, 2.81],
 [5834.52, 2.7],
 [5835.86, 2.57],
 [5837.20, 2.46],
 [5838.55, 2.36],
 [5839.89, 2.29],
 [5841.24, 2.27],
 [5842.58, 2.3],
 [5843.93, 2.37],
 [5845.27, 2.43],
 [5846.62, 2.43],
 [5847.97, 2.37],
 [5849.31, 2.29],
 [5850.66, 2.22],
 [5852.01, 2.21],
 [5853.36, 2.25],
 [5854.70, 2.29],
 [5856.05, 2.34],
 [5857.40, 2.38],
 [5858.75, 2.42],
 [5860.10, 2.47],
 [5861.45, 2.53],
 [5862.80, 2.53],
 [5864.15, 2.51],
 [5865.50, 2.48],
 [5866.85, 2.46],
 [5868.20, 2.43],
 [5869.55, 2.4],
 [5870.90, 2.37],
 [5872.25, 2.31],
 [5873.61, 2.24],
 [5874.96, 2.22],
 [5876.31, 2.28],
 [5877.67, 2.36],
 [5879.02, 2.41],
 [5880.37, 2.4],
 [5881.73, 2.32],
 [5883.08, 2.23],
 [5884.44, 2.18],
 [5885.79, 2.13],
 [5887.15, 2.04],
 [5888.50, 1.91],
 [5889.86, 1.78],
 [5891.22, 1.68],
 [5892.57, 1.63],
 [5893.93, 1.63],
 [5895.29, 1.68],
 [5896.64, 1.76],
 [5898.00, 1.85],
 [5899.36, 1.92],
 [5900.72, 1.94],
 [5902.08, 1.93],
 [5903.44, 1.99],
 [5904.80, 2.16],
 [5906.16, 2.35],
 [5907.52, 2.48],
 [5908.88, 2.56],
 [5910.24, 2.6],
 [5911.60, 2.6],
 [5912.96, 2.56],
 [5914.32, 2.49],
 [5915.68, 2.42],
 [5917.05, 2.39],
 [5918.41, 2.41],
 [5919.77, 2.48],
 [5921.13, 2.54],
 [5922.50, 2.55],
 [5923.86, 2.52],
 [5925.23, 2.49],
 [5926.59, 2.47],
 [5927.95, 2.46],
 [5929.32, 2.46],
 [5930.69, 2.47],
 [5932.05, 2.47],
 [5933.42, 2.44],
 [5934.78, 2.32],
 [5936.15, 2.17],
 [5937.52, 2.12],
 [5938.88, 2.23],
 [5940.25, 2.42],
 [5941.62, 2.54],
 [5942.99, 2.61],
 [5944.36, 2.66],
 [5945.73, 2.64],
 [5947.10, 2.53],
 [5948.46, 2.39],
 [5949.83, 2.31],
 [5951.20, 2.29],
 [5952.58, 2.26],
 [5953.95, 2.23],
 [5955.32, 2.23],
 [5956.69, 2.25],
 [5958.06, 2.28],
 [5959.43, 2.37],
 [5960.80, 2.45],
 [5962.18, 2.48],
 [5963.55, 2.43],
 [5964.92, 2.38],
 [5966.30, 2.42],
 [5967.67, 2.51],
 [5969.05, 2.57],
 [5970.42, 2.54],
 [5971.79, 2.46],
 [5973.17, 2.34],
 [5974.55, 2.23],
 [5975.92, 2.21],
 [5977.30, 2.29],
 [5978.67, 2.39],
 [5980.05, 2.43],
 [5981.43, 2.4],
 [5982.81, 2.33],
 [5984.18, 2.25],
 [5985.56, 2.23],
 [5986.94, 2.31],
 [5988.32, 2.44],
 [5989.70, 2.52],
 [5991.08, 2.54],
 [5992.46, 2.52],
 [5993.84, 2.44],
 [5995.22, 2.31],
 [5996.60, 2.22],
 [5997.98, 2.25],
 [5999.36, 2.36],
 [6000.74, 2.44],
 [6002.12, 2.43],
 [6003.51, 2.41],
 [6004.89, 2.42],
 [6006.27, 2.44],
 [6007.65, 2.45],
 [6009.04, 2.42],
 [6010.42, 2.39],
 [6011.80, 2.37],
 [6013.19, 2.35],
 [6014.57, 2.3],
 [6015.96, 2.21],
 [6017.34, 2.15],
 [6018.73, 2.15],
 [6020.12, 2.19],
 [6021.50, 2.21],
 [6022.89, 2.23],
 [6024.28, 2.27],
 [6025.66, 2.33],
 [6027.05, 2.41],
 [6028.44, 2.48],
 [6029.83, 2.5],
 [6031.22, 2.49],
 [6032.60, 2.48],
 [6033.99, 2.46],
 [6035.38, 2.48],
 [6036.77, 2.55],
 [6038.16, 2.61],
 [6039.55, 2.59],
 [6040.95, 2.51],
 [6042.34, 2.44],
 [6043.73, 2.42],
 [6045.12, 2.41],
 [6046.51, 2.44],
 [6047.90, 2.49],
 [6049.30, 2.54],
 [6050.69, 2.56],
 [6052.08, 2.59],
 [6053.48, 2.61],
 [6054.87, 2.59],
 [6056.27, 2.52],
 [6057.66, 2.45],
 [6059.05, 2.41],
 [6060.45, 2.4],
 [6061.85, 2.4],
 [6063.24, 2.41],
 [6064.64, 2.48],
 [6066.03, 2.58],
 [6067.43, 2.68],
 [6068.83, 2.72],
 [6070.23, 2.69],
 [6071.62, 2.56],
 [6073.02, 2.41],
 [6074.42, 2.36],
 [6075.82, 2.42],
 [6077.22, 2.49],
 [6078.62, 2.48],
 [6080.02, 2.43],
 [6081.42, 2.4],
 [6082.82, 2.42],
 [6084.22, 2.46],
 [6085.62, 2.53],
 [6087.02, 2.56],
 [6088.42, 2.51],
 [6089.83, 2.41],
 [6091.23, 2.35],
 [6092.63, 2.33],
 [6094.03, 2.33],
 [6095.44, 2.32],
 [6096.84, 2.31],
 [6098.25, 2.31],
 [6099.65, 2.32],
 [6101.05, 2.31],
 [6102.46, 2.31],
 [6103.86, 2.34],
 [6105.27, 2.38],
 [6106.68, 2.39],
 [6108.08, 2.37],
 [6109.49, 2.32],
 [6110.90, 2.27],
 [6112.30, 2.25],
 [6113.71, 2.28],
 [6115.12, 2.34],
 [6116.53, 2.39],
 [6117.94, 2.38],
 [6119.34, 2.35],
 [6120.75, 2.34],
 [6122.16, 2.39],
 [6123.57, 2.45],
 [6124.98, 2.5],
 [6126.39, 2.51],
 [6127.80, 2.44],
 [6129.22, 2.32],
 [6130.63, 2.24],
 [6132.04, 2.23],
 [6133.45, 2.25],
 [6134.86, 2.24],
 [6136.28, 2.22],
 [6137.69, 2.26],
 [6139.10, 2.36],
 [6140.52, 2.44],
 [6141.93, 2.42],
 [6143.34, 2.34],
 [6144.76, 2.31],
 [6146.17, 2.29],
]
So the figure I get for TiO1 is 0.05 mag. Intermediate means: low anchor 2.53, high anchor 2.46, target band 2.39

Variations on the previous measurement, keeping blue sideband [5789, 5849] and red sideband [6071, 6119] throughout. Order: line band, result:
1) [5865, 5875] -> 0.04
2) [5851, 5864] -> 0.03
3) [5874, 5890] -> 0.11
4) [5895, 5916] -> 0.11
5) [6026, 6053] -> -0.04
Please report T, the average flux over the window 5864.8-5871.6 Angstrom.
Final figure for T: 2.43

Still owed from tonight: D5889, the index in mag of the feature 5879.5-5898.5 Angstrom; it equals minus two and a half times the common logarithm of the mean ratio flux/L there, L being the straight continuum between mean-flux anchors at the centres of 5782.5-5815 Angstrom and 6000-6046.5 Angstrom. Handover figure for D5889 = 0.21 mag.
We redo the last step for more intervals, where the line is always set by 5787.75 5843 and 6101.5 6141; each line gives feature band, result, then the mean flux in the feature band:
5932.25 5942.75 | 0.036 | 2.34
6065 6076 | -0.086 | 2.56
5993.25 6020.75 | 0.025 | 2.33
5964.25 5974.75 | -0.015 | 2.44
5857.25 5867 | -0.012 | 2.48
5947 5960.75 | 0.045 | 2.31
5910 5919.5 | -0.028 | 2.49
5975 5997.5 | 0.016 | 2.36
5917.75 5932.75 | -0.027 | 2.48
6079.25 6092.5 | -0.042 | 2.45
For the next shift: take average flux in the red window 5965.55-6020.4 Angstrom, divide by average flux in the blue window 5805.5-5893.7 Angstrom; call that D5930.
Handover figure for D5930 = 1.00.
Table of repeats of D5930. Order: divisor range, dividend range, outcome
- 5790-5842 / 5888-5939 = 0.90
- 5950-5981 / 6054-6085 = 1.05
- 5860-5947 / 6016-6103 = 1.06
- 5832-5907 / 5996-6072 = 1.08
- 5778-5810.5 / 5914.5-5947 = 1.04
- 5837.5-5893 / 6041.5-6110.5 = 1.07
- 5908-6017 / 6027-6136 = 1.01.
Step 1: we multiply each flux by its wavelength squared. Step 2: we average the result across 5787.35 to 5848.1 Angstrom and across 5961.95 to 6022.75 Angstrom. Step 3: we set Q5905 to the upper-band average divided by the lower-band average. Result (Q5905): 1.02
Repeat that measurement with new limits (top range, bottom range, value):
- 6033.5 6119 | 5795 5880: 1.08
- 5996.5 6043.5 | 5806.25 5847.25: 1.02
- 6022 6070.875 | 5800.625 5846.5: 1.07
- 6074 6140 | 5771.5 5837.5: 1.06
